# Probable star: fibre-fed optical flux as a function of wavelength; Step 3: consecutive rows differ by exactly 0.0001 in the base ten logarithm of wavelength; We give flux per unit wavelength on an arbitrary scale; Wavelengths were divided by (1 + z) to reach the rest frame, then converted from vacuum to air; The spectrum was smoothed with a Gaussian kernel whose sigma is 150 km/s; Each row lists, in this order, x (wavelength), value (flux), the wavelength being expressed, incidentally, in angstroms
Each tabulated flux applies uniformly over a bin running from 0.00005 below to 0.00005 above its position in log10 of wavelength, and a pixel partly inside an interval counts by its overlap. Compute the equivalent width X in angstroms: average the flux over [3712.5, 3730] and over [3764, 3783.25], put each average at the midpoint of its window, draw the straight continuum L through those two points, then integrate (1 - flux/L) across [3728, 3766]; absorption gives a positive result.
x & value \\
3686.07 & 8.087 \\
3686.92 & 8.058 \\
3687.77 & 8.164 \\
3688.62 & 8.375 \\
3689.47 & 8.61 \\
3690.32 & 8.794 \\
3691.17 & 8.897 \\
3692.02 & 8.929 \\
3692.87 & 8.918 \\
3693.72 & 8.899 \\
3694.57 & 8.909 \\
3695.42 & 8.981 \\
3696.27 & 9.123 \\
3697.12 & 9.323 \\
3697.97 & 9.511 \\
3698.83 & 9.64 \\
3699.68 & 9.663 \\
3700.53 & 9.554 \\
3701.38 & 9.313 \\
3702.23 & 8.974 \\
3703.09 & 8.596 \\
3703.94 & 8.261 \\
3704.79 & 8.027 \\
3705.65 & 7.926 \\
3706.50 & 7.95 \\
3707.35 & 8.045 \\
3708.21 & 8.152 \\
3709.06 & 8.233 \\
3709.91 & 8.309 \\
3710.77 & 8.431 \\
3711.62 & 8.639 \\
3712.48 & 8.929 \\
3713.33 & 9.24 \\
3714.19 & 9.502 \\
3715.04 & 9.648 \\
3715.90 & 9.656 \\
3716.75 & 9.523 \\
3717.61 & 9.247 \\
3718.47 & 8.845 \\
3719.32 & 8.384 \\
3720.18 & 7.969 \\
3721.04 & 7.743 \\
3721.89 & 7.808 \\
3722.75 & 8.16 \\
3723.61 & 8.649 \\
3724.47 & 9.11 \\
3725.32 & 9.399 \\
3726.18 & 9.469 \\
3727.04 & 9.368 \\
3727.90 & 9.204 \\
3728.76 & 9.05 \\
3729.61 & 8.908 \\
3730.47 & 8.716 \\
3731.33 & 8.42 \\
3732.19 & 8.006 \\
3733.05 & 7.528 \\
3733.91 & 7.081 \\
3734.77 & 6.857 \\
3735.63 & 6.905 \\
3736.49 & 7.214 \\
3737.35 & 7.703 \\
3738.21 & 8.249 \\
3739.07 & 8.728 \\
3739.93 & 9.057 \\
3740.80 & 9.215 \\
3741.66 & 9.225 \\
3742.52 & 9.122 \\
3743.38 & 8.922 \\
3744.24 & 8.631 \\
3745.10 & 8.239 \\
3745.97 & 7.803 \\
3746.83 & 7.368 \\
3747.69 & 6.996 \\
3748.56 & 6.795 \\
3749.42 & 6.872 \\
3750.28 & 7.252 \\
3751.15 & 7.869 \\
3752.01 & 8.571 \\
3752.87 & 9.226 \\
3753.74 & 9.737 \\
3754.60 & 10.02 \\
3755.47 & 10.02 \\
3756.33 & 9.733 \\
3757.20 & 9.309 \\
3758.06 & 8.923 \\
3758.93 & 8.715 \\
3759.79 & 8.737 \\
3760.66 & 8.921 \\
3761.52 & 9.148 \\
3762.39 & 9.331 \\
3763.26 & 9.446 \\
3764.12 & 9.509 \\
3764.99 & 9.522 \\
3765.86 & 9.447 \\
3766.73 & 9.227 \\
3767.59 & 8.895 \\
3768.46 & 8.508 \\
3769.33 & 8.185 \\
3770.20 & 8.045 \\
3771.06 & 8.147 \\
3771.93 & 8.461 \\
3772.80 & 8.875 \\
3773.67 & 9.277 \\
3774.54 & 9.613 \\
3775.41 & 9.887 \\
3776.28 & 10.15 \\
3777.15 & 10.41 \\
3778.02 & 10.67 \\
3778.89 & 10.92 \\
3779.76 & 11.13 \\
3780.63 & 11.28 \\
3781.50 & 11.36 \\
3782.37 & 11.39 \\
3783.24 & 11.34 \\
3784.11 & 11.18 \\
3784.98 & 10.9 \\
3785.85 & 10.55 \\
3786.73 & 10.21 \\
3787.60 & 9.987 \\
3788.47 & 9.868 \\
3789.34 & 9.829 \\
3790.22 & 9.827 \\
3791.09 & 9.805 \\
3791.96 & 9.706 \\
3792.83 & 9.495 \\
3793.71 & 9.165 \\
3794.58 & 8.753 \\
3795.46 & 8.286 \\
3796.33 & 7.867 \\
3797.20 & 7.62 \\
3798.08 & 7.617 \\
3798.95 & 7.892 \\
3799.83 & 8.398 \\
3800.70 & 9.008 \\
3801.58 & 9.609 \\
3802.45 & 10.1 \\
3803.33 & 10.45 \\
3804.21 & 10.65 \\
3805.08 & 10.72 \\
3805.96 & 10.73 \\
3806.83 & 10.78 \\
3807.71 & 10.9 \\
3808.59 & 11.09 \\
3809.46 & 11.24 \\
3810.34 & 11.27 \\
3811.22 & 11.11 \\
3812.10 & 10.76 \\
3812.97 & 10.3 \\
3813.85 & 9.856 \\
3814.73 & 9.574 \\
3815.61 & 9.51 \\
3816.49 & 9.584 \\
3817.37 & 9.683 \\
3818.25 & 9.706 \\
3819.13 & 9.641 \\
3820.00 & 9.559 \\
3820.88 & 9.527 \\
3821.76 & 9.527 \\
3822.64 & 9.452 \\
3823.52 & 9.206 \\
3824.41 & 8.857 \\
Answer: 3.3 angstroms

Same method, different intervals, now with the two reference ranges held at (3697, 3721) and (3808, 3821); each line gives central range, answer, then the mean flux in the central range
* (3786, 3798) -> 0.78 angstroms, 9.24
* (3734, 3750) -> 2.21 angstroms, 7.97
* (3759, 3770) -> 0.57 angstroms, 9.04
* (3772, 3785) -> -1.03 angstroms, 10.5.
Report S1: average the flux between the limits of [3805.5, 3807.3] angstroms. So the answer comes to 10.8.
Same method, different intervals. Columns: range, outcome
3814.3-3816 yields 9.53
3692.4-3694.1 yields 8.91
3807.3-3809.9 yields 11.1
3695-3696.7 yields 9.06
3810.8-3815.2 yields 10.3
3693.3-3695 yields 8.91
